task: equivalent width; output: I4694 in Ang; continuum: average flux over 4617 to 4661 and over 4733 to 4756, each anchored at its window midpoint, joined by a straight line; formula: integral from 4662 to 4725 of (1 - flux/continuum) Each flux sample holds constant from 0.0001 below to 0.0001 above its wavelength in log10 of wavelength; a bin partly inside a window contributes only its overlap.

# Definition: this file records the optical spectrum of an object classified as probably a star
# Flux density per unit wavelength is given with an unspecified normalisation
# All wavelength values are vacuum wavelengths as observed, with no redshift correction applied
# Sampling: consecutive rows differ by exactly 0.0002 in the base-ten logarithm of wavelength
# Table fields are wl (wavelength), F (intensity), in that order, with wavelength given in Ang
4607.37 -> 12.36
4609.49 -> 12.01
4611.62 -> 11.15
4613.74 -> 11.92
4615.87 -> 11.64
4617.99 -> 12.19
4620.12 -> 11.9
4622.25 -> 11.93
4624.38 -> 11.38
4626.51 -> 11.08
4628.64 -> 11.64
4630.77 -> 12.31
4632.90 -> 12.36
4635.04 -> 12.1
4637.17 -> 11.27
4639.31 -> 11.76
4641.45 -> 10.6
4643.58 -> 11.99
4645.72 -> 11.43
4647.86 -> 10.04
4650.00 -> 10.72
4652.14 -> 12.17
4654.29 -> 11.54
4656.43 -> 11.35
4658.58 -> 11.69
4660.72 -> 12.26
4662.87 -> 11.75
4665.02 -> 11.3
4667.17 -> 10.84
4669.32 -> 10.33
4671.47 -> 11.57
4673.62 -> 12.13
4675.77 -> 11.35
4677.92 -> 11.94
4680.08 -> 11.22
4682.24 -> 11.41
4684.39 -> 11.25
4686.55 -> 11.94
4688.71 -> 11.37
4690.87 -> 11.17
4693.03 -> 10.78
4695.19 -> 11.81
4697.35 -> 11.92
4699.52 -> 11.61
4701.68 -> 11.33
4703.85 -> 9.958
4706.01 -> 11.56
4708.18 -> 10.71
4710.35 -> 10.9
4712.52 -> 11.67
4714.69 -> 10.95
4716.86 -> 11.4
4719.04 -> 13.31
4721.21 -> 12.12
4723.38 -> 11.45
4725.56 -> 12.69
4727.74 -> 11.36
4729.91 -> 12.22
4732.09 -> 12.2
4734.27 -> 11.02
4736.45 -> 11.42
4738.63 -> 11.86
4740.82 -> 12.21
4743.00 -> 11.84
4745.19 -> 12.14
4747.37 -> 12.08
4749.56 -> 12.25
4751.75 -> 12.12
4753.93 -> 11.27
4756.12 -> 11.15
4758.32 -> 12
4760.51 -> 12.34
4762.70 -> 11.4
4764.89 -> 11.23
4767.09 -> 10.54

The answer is 1.5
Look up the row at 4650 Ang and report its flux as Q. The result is 10.72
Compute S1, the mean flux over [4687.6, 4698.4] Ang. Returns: 11.4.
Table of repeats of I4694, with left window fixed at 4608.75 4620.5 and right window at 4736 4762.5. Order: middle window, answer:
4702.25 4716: 1.0 Ang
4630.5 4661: 0.7 Ang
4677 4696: 0.7 Ang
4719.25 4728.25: -0.2 Ang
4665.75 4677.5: 0.5 Ang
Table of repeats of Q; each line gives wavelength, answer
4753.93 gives 11.27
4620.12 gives 11.9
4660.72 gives 12.26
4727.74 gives 11.36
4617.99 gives 12.19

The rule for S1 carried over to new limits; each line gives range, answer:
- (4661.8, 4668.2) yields 11.3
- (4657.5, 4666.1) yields 11.7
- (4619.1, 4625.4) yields 11.7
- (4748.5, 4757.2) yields 11.7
